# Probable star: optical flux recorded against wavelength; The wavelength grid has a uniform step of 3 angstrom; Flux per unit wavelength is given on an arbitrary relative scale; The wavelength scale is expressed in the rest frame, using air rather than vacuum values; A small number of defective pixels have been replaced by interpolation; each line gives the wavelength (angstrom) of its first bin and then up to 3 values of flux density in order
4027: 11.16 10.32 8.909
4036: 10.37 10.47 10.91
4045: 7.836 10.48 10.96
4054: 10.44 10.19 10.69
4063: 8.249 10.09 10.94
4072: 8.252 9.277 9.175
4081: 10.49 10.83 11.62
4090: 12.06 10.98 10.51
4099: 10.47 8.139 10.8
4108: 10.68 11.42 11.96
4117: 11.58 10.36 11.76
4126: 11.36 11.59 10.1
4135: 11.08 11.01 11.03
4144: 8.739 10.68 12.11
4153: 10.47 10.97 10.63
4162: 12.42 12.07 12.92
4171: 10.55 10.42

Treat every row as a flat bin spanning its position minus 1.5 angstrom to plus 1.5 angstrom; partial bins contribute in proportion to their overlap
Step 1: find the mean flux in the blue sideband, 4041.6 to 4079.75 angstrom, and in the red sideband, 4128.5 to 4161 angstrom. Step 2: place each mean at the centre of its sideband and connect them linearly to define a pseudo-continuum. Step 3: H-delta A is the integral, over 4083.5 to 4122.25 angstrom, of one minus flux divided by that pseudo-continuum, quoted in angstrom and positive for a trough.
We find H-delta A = -2.4 angstrom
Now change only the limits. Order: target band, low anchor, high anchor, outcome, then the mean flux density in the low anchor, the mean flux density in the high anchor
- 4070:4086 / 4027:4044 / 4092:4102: 0.8 angstrom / 10.2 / 10.3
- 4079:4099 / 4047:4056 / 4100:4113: -1.1 angstrom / 10.6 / 10.3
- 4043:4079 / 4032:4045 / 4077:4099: 2.1 angstrom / 9.94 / 10.8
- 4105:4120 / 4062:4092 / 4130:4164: -1.0 angstrom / 10.1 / 10.9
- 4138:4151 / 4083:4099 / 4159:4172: 1.2 angstrom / 11.1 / 11.9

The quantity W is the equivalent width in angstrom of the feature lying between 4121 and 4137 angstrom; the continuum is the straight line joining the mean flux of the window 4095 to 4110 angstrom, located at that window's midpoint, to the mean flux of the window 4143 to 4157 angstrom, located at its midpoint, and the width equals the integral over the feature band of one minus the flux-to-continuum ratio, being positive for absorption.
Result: -1.1 angstrom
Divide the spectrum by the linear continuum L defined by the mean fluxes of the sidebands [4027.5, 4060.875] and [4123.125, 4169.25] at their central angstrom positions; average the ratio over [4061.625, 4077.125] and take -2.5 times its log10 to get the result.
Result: 0.11 mag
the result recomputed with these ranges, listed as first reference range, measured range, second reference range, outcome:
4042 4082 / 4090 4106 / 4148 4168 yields 0.012 mag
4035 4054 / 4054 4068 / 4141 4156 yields 0.036 mag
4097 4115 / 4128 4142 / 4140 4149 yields -0.066 mag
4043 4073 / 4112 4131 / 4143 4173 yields -0.069 mag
